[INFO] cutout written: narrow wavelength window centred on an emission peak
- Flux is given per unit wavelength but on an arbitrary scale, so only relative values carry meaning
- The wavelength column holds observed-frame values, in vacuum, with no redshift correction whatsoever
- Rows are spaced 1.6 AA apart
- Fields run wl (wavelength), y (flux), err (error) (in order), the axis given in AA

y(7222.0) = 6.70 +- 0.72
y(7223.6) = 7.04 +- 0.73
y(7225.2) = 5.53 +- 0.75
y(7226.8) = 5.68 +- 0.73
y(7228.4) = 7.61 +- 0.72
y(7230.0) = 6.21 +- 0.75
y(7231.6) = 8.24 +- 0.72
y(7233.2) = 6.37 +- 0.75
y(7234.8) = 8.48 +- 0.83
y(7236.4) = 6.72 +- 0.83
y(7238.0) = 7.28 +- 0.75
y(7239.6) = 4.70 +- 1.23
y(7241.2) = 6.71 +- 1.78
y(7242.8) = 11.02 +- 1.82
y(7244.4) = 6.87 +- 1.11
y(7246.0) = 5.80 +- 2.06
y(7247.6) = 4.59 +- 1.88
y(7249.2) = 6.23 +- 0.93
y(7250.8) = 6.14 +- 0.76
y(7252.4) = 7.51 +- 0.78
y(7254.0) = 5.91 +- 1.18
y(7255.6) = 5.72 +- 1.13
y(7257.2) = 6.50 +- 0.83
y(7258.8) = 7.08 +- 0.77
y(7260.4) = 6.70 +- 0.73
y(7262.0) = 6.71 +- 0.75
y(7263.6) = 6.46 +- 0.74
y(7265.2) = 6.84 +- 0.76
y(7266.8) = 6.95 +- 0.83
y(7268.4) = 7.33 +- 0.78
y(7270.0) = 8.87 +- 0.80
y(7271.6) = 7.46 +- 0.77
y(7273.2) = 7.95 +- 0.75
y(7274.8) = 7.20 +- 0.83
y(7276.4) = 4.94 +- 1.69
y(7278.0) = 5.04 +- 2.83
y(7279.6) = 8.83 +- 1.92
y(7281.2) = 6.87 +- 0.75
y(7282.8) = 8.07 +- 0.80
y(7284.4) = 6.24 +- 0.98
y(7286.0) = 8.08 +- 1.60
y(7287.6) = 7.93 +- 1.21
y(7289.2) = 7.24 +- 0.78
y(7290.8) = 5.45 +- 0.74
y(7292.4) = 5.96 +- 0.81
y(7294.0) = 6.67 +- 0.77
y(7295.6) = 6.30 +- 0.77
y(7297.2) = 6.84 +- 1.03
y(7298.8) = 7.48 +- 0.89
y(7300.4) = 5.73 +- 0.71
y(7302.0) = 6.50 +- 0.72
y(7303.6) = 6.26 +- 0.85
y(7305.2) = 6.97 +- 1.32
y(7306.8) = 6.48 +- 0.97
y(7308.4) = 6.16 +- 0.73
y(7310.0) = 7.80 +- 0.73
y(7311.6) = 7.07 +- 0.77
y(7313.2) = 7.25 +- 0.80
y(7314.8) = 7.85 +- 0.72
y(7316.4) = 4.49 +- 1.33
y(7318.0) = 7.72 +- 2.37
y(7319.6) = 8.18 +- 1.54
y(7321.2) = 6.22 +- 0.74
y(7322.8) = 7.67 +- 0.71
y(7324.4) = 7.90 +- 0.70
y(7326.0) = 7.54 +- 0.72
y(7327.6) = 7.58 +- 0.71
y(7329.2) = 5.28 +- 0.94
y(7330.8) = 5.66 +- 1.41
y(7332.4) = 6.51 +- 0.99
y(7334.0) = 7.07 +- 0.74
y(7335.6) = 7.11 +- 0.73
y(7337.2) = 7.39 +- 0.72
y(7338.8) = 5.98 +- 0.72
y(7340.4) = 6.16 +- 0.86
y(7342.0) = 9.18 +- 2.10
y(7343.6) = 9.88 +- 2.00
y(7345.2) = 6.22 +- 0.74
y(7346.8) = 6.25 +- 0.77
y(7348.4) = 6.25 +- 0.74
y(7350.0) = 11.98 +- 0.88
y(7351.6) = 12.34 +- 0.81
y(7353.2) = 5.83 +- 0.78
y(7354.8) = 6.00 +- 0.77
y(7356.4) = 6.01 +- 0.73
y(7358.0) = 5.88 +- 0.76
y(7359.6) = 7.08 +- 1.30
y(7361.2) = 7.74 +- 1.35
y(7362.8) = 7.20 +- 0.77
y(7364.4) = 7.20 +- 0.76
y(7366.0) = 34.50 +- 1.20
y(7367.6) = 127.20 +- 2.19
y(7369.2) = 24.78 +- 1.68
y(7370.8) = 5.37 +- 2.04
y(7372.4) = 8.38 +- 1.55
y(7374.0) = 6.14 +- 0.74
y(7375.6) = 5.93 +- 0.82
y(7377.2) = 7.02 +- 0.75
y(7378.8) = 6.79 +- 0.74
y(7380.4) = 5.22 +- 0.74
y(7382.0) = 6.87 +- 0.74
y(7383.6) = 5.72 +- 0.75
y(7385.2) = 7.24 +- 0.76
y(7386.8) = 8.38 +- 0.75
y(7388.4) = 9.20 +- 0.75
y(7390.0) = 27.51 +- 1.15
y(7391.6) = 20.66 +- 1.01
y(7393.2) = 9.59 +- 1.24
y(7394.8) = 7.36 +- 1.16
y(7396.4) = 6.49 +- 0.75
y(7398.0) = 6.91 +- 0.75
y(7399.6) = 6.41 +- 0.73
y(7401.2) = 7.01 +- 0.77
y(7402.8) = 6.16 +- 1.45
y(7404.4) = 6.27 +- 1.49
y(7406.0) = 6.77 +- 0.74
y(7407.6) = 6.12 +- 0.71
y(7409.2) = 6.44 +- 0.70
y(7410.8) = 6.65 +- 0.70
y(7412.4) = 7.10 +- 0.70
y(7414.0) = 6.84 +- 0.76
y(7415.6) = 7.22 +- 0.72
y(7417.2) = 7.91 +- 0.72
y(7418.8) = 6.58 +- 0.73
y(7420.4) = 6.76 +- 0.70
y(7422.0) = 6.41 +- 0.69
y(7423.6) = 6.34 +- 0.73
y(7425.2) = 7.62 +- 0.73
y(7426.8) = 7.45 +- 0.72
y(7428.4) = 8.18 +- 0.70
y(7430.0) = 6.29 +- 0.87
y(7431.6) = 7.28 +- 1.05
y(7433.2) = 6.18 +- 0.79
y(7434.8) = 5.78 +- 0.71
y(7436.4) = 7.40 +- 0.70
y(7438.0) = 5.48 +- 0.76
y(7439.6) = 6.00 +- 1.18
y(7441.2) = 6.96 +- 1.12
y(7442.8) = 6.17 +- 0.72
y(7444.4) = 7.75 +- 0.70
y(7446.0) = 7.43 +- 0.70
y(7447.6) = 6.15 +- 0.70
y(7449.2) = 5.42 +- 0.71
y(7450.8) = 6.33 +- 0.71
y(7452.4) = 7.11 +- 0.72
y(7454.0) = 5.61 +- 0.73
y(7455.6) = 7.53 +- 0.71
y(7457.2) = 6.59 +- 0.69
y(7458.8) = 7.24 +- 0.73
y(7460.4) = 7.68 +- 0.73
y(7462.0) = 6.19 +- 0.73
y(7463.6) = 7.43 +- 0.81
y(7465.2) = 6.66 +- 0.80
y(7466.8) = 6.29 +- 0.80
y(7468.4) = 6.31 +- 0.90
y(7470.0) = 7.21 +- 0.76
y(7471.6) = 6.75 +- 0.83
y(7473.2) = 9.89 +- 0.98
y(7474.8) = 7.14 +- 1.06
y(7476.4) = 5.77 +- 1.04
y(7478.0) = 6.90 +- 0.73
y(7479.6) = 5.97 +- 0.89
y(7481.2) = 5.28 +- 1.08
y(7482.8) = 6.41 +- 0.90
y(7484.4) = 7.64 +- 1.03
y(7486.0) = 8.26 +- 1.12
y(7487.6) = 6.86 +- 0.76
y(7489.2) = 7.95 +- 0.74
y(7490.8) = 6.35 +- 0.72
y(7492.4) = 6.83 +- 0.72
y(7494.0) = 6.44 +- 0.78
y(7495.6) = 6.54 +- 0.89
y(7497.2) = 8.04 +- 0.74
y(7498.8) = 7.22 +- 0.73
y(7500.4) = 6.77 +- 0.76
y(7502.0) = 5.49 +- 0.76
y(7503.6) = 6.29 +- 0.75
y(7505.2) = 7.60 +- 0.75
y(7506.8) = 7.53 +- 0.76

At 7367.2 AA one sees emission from H-alpha 6563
